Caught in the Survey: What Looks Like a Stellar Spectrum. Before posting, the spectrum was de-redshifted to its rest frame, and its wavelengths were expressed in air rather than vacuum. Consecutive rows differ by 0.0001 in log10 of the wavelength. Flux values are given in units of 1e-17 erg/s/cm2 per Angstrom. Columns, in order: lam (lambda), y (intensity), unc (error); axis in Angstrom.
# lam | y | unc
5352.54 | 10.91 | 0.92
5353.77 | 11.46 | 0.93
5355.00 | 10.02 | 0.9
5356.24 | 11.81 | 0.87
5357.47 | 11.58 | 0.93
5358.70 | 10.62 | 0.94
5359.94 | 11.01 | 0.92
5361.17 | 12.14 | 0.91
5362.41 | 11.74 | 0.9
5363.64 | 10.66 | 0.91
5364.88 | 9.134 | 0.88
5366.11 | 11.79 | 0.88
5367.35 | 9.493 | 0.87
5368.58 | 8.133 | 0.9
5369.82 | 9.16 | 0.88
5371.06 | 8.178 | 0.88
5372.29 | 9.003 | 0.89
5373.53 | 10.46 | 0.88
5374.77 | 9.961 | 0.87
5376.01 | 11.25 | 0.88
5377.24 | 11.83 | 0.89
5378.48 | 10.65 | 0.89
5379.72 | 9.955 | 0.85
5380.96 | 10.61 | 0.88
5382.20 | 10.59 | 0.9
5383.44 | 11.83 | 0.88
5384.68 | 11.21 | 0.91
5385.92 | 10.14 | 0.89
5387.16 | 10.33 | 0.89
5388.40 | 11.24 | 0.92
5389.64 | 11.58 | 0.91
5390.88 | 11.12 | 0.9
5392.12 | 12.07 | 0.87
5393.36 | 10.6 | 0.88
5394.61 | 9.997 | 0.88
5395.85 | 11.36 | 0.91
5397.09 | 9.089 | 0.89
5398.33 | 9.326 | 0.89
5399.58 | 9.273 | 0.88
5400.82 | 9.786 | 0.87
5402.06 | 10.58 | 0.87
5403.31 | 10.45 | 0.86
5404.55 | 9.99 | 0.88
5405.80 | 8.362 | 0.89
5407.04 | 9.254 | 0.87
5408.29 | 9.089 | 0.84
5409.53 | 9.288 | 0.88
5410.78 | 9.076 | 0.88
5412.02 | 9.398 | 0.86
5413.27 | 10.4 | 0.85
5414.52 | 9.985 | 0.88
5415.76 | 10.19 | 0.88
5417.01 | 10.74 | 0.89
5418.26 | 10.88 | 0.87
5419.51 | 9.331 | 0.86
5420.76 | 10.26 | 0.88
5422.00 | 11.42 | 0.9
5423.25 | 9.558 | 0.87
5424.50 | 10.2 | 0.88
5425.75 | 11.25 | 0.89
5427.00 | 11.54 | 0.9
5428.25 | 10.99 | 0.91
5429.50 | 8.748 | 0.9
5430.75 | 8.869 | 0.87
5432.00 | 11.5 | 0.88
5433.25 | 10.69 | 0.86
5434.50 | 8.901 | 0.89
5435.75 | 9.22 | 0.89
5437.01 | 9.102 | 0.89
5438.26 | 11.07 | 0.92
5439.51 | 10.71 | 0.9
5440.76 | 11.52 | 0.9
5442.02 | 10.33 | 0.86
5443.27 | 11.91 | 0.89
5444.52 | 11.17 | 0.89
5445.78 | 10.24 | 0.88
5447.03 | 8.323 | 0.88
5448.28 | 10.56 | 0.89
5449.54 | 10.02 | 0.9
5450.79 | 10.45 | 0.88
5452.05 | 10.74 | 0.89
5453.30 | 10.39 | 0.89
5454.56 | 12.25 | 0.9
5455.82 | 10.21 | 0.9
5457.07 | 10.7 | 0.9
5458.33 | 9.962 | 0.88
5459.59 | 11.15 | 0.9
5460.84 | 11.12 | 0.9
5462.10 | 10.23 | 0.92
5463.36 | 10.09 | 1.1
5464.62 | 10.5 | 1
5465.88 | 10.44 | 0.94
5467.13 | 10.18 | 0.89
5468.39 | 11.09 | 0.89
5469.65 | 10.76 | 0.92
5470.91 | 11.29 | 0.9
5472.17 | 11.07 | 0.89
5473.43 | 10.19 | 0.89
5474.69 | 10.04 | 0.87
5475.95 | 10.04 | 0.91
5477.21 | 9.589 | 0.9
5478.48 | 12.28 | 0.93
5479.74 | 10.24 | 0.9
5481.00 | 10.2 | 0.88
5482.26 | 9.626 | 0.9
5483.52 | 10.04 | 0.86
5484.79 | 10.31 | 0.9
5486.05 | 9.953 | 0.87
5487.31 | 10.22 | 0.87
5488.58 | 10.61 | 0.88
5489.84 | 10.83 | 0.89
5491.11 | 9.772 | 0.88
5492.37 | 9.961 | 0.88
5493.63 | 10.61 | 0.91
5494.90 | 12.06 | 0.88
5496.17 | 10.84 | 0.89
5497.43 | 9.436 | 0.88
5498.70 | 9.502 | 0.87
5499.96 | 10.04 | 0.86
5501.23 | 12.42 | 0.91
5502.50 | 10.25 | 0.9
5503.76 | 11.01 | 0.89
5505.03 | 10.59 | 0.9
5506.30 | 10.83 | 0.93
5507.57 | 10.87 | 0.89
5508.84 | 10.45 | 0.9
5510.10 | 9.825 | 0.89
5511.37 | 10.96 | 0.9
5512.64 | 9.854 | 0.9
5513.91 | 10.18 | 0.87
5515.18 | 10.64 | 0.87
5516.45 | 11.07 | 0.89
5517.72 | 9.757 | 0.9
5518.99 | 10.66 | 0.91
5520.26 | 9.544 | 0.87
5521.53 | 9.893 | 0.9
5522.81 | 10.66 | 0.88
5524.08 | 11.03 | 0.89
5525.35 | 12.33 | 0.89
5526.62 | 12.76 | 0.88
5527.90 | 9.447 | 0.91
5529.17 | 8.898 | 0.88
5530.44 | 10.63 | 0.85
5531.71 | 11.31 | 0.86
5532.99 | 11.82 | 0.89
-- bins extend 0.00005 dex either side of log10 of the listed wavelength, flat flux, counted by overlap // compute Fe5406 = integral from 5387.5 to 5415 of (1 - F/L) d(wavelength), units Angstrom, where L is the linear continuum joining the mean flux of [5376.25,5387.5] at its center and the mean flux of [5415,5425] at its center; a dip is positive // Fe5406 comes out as 1.33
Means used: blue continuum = 10.8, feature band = 10.1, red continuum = 10.3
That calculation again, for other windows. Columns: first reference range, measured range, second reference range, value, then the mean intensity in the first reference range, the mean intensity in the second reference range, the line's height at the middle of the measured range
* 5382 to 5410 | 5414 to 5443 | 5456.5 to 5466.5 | 0.21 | 10.3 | 10.5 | 10.4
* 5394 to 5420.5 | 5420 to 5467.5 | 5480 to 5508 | -1.68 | 9.81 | 10.4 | 10.1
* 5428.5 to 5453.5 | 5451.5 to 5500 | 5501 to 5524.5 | -0.52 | 10.2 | 10.5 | 10.4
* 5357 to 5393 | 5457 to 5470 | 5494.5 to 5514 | 0.02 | 10.6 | 10.6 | 10.6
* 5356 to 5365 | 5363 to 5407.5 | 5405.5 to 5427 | 1.67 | 11.2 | 9.99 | 10.6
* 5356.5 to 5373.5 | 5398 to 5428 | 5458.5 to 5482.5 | 1.09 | 10.2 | 10.5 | 10.4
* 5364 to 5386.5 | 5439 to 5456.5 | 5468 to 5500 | -0.50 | 10.2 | 10.4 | 10.3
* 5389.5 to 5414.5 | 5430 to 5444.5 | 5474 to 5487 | -0.40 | 9.97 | 10.2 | 10.1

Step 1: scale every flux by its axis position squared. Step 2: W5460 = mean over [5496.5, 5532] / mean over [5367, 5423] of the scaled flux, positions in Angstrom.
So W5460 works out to 1.1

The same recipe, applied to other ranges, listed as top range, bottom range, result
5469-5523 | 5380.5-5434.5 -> 1.05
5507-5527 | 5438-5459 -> 1.03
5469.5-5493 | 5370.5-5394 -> 1.01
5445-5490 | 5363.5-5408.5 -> 1.05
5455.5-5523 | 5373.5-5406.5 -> 1.03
